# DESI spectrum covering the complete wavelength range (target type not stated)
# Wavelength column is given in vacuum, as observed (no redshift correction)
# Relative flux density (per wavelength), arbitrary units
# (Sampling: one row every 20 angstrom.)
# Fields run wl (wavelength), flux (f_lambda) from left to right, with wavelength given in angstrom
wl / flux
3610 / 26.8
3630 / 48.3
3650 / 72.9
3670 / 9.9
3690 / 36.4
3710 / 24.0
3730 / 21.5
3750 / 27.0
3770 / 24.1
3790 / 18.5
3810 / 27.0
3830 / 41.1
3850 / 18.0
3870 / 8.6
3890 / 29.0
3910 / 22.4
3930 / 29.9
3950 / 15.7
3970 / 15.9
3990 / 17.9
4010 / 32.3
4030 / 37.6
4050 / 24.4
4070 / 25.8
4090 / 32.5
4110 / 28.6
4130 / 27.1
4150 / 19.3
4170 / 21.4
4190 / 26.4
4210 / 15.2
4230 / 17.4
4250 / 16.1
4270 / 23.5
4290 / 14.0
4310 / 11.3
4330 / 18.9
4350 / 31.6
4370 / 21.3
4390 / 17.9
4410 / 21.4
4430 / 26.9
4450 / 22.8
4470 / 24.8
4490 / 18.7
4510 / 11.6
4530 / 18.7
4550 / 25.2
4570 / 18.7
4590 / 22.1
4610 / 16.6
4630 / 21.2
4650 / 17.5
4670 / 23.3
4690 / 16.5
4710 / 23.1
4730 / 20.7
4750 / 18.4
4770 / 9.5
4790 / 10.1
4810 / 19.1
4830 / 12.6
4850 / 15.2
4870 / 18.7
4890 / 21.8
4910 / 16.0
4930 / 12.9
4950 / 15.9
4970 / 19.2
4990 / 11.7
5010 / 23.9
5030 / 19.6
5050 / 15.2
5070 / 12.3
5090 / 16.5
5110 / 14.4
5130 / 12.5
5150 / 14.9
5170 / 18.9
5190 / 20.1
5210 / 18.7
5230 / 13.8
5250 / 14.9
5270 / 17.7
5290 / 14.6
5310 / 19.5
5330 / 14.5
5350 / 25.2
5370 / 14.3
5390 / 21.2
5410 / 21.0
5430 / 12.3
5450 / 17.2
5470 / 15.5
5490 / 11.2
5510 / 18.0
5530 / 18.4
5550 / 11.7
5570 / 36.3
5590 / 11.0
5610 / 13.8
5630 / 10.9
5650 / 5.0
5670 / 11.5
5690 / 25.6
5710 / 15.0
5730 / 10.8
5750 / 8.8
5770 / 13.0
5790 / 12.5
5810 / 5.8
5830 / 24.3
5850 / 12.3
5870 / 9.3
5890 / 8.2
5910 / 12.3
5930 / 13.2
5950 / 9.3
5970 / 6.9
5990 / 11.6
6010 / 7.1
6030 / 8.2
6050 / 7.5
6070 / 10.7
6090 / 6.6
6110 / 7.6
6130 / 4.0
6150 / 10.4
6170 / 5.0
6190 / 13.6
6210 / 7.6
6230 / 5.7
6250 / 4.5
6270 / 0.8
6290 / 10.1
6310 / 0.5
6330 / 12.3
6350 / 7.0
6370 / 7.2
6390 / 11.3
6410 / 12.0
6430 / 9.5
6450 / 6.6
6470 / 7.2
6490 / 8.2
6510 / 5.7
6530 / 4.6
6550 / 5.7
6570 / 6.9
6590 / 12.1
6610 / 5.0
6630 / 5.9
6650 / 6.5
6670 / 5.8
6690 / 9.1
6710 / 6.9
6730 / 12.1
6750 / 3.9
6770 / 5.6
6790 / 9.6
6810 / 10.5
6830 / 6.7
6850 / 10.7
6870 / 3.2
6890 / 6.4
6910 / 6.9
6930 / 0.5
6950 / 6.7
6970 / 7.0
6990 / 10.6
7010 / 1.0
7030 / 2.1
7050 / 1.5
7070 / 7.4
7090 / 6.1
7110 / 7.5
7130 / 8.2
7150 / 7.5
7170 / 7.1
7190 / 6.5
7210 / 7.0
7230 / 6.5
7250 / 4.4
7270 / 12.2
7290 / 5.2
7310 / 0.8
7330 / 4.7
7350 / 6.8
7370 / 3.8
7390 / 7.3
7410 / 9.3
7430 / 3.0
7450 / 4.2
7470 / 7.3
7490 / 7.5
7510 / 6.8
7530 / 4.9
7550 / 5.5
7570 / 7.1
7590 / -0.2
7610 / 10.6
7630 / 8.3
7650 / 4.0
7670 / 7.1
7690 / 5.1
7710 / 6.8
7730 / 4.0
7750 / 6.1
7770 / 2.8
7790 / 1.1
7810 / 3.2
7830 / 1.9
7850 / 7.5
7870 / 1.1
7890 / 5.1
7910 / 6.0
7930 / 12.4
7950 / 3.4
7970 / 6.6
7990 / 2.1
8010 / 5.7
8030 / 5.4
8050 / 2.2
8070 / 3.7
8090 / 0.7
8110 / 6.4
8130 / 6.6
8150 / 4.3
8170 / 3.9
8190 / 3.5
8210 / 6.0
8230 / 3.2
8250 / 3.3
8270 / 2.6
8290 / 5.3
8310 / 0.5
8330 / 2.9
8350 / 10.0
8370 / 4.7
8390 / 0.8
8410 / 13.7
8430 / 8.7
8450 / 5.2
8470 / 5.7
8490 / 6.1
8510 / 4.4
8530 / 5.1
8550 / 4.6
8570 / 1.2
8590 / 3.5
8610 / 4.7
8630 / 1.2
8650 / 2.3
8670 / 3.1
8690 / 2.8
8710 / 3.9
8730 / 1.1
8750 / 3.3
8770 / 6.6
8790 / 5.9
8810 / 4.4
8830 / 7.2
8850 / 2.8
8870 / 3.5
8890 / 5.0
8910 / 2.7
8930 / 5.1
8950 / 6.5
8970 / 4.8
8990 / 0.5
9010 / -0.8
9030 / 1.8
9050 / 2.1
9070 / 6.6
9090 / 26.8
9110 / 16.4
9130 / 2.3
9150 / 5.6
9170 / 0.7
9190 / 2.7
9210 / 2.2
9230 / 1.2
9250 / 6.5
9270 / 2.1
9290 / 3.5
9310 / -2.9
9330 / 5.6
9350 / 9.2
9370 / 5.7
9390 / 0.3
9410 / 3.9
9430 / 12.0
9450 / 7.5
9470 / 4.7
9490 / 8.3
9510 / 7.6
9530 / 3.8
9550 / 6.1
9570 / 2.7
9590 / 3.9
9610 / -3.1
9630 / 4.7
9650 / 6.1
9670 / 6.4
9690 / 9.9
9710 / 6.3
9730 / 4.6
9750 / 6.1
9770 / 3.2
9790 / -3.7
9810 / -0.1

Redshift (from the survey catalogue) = 1.440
